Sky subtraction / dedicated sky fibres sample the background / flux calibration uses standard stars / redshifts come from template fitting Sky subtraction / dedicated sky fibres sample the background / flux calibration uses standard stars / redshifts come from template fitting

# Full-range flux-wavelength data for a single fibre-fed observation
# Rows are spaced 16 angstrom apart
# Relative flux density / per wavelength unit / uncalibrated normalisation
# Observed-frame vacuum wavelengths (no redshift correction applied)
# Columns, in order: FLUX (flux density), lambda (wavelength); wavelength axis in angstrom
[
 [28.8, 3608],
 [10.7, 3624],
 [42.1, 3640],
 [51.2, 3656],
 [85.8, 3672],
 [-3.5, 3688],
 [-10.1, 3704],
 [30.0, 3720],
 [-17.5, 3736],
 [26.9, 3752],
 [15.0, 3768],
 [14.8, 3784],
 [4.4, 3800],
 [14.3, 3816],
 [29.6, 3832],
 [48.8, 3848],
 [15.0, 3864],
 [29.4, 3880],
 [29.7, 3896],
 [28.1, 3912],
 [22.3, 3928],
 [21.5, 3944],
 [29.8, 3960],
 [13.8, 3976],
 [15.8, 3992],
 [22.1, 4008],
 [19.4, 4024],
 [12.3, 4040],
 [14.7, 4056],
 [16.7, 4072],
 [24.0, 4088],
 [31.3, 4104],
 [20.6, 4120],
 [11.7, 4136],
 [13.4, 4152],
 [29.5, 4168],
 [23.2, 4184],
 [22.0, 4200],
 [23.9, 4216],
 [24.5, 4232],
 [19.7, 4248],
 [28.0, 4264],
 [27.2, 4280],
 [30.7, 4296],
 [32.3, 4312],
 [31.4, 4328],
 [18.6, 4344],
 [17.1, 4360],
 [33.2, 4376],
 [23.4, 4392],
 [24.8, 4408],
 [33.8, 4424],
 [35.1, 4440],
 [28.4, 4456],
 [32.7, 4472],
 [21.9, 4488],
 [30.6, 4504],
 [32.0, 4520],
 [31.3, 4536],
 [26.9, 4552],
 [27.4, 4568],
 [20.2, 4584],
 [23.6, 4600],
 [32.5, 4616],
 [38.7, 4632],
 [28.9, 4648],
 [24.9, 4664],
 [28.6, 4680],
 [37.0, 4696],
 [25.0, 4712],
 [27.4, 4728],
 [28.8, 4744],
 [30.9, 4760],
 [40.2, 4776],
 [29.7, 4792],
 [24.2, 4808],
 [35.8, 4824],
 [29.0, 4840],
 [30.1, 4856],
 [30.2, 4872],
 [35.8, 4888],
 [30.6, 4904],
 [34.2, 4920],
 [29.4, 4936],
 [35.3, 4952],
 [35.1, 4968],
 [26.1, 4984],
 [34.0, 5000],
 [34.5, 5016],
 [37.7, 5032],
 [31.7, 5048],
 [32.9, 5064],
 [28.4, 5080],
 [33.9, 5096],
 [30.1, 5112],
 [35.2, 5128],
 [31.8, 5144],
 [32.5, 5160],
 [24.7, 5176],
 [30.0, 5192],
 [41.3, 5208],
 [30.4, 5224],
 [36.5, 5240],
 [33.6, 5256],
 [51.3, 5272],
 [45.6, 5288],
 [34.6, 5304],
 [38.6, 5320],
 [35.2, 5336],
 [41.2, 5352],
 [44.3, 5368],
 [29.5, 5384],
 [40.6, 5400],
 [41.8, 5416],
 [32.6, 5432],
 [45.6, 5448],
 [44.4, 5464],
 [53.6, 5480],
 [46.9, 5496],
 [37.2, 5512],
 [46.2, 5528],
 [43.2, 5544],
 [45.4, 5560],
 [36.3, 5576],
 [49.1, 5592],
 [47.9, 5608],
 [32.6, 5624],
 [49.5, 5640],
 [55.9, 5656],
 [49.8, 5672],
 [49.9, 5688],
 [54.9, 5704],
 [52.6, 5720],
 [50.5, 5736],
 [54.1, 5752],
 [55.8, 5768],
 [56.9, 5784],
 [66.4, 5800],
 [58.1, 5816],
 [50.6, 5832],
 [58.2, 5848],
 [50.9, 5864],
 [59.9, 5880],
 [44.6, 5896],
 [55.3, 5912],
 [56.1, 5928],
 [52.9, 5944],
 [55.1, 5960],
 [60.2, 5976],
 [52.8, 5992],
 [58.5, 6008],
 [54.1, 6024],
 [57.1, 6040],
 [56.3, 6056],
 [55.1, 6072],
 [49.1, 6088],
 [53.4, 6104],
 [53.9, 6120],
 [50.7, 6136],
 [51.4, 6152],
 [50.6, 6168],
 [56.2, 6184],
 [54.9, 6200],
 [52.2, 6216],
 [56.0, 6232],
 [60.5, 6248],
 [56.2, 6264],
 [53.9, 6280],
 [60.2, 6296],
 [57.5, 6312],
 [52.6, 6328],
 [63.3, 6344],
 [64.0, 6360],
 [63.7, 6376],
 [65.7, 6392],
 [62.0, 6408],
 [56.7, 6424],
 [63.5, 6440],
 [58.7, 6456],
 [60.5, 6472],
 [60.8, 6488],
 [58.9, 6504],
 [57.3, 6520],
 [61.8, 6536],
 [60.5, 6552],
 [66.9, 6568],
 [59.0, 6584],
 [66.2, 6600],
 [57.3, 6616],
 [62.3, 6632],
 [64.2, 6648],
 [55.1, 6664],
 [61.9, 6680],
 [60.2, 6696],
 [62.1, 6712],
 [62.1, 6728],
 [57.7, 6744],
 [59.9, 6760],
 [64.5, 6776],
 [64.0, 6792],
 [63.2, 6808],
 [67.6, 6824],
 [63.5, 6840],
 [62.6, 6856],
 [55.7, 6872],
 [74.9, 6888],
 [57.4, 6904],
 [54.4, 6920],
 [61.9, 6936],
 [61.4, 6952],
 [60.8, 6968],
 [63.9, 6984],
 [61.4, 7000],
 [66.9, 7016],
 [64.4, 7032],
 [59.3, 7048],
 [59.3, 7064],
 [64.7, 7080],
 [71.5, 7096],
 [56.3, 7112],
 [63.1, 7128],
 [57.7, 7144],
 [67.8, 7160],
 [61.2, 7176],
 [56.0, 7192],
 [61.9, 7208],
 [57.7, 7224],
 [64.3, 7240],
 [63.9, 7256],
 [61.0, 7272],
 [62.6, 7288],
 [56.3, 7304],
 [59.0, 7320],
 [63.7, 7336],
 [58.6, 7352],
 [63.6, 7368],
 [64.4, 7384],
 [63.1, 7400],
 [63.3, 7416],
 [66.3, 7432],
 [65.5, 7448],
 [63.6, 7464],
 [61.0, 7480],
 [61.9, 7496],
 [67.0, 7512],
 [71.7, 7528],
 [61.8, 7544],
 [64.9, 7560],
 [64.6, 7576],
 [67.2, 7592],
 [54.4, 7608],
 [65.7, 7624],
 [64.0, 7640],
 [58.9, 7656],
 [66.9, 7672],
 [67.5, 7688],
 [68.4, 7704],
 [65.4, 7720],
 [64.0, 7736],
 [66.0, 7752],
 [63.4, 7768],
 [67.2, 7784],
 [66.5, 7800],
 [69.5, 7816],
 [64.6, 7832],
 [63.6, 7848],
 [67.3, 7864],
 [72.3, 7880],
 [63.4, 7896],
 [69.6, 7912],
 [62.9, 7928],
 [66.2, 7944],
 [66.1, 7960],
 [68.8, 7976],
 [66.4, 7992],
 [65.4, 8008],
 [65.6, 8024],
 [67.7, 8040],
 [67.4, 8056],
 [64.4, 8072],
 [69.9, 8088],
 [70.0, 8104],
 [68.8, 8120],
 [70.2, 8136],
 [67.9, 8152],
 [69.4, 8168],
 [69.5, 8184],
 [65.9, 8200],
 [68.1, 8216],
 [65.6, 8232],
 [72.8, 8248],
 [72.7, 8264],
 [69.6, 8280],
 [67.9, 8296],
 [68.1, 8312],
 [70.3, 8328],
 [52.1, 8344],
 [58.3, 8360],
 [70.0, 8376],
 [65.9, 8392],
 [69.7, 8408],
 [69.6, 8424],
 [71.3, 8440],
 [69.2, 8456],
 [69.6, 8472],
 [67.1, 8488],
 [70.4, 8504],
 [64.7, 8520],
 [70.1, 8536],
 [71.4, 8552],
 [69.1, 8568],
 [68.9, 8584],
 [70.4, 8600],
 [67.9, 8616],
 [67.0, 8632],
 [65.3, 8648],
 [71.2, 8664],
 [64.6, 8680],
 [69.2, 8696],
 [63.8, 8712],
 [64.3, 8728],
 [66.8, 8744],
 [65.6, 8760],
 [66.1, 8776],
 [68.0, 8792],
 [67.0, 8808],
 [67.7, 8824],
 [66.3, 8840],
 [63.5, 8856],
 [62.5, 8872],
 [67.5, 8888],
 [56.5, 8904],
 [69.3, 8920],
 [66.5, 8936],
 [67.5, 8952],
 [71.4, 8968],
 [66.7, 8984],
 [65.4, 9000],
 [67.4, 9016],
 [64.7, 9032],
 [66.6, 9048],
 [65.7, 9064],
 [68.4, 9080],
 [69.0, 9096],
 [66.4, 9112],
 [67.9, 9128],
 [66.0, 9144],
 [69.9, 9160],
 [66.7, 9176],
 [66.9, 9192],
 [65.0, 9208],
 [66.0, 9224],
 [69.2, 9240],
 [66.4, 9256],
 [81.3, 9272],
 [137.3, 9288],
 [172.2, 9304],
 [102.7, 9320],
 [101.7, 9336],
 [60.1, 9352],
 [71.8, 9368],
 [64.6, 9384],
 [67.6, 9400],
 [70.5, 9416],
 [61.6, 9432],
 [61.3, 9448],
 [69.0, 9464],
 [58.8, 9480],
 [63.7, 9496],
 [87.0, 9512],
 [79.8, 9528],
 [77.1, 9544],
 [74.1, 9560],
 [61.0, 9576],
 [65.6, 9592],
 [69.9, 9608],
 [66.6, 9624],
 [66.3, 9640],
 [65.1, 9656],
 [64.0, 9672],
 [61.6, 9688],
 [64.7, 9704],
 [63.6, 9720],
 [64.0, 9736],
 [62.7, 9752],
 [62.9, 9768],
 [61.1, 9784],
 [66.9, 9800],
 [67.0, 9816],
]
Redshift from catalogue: 0.416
